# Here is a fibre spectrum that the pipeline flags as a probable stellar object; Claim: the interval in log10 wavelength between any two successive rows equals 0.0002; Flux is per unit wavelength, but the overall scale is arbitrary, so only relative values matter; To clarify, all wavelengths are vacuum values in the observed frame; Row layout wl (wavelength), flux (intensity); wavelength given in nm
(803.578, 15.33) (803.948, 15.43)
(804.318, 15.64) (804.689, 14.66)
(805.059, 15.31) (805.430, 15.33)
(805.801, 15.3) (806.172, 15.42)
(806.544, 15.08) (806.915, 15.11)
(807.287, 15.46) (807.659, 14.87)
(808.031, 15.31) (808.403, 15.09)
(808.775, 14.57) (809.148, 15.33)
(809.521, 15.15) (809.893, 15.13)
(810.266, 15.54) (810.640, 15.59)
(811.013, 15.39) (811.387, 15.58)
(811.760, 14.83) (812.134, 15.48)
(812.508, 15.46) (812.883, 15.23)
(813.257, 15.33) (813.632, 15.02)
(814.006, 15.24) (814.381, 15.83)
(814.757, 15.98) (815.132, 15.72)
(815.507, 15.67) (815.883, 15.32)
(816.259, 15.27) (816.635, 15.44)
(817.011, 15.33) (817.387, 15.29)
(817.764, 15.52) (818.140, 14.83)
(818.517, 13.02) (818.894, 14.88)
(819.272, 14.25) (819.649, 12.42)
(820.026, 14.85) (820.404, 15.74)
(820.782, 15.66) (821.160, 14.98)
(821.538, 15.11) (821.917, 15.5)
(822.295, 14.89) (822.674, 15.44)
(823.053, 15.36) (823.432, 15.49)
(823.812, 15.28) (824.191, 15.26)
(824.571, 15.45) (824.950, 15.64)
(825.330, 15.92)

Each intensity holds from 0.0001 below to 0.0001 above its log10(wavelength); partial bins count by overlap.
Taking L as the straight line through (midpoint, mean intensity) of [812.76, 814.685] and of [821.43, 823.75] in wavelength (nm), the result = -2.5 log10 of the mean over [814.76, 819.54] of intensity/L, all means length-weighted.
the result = 0.02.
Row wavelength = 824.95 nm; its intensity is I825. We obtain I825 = 15.64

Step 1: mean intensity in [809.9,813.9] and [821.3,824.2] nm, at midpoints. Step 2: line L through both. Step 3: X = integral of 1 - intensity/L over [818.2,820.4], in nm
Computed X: 0.17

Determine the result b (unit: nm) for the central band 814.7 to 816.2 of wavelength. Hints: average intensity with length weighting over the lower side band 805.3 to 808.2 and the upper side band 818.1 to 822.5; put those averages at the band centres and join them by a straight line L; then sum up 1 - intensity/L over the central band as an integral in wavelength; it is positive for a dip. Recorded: -0.074 nm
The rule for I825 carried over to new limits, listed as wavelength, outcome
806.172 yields 15.42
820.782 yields 15.66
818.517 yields 13.02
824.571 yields 15.45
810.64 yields 15.59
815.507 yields 15.67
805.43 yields 15.33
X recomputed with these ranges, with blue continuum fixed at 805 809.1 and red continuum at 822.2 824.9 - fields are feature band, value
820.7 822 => 0.00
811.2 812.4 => -0.01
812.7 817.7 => -0.06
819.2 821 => 0.08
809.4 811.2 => -0.02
